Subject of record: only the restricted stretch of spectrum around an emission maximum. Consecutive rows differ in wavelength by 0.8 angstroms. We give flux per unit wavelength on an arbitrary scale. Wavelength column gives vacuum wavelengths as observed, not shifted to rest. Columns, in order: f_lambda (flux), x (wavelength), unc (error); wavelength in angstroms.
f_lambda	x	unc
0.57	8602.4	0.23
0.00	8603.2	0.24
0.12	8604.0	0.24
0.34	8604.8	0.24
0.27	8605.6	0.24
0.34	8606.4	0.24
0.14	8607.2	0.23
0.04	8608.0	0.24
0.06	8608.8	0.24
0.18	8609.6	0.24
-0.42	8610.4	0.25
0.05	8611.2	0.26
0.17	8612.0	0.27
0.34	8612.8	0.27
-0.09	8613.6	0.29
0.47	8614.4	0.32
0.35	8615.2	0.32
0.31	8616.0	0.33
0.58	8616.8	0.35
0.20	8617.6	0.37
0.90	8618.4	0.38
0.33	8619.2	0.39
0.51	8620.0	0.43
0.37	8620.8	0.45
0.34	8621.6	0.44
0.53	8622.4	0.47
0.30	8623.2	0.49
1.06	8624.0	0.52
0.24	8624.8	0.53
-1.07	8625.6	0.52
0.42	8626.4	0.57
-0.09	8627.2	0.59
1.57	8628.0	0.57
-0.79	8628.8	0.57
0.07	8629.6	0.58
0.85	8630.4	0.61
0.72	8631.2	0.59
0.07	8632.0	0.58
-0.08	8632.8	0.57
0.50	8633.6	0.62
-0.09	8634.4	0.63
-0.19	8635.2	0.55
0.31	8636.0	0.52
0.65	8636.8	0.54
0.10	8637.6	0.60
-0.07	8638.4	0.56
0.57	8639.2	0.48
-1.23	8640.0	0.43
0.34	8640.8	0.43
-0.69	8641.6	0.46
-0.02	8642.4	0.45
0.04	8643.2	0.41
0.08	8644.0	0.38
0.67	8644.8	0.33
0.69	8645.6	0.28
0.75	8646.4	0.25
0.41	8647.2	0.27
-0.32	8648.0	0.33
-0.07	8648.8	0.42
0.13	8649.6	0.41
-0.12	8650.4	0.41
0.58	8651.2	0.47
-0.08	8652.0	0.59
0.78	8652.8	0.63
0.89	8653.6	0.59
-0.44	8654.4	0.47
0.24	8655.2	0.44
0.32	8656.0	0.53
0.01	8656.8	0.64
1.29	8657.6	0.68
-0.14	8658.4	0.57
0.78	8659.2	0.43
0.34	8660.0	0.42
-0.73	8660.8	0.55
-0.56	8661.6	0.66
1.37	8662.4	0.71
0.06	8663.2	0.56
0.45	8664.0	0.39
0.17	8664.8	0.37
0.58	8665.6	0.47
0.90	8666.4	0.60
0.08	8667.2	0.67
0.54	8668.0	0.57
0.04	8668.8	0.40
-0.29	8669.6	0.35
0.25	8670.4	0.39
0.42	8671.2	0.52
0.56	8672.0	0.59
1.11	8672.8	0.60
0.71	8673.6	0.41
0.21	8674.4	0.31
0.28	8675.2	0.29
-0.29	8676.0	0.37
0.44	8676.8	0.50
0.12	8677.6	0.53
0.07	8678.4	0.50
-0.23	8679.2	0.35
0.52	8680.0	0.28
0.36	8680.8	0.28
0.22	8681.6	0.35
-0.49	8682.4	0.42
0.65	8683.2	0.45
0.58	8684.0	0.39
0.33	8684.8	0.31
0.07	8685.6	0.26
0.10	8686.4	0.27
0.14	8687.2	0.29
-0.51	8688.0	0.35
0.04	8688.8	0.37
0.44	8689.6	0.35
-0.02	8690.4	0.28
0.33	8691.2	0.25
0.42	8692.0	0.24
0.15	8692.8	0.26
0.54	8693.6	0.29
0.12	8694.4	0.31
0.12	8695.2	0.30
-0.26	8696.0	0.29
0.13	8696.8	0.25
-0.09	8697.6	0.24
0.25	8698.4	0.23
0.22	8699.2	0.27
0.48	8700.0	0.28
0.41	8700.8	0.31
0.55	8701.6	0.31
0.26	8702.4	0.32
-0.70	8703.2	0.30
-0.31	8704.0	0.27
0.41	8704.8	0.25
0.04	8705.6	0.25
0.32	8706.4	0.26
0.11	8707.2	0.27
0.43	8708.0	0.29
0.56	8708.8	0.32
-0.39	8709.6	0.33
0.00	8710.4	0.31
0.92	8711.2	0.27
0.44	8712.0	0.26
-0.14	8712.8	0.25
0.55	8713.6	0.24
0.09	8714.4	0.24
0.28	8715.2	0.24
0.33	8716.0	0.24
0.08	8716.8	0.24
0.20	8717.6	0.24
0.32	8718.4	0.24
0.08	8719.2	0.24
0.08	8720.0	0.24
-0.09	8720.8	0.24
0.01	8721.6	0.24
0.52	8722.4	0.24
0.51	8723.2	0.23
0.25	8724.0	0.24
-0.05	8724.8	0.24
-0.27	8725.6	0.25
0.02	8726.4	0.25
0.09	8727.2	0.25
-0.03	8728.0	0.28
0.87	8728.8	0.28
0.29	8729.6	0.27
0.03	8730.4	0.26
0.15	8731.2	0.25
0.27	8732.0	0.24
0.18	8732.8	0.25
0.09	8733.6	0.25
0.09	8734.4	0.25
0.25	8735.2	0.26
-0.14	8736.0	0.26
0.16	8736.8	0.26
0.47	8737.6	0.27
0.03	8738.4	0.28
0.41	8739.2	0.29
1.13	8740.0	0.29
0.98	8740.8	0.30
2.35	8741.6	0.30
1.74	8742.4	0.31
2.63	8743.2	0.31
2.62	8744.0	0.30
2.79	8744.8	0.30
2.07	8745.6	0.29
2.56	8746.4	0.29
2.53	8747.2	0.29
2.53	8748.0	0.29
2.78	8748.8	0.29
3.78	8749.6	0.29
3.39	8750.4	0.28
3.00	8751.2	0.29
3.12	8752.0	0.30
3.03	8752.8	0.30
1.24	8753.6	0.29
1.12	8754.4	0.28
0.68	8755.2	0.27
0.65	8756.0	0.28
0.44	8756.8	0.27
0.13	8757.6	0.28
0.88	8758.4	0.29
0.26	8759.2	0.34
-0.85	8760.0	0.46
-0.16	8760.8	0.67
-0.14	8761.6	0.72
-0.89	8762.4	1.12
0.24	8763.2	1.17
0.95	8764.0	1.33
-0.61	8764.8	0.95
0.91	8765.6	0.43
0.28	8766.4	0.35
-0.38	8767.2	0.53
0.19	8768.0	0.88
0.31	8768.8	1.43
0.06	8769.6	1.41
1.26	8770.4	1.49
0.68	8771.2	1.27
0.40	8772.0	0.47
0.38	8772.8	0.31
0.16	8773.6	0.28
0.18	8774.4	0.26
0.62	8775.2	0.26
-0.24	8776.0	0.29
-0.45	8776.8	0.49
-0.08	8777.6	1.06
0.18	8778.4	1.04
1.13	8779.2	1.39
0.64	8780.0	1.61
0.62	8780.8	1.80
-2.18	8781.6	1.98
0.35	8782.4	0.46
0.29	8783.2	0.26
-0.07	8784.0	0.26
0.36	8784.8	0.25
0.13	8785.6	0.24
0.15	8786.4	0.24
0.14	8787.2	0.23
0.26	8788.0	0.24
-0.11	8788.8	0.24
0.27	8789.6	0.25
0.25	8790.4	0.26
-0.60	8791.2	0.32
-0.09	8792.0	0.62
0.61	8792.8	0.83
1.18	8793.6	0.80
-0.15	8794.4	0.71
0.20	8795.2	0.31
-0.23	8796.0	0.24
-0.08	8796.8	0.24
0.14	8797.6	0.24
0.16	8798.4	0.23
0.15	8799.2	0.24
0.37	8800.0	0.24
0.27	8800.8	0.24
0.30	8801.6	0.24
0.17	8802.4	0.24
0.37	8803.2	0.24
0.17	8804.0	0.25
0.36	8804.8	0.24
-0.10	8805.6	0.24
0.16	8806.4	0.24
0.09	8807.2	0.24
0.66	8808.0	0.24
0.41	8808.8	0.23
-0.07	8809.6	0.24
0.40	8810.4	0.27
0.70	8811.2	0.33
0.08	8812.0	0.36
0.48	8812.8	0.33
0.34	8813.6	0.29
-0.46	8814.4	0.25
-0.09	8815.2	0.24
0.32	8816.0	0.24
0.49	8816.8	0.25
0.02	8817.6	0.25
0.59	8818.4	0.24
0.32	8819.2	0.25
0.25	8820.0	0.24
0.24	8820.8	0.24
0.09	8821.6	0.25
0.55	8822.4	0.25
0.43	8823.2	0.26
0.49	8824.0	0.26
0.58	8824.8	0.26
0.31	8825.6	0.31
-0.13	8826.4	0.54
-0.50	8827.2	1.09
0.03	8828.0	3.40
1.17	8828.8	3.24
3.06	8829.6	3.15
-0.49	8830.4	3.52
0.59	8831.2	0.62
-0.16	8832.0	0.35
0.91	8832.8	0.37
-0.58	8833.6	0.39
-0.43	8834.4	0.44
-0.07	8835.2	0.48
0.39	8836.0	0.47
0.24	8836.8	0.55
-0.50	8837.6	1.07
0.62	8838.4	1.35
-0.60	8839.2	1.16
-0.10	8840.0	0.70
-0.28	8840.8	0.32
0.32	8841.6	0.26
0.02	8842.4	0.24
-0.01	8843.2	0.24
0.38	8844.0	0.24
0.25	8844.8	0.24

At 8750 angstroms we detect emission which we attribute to [O II] 3727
